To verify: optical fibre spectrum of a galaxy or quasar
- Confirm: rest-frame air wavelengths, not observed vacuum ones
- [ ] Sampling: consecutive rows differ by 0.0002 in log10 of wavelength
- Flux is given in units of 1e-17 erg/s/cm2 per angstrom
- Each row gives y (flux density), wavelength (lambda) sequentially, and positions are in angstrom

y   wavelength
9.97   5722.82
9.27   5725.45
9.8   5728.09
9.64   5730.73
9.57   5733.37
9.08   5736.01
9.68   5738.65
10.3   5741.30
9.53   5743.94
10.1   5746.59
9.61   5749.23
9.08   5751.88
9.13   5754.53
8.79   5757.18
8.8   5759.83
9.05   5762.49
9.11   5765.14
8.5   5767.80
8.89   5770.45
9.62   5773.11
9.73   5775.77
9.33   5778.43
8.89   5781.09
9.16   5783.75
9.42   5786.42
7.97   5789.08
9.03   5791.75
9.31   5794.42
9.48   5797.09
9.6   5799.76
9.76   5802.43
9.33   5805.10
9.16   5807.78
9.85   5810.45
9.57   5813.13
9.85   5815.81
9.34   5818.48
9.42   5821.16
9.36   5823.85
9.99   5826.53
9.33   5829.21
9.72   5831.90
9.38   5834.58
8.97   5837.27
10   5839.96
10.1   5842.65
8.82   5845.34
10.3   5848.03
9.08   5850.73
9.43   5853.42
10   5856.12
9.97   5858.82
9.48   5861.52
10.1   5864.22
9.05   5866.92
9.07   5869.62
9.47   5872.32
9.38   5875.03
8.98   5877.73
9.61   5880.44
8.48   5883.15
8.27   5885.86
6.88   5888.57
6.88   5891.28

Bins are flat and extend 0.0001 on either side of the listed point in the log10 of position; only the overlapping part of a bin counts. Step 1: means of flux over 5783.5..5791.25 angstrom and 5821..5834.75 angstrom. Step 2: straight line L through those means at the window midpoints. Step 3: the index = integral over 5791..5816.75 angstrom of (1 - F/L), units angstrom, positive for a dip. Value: -1.07 angstrom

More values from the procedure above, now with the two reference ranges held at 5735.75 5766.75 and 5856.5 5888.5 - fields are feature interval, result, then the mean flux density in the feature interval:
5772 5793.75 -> 0.4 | 9.14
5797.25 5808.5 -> -0.2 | 9.48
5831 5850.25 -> -0.7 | 9.59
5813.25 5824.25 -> -0.3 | 9.51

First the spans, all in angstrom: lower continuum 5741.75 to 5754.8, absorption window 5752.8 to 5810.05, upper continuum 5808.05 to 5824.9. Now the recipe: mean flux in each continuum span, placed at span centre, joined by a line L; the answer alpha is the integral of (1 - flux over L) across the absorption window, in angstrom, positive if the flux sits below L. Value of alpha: 2.41 angstrom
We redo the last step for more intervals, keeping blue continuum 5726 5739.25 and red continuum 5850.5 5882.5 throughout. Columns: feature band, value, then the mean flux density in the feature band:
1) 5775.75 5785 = 0.3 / 9.22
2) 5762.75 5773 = 0.6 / 8.95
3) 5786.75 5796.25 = 0.6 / 8.87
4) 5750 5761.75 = 0.7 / 8.98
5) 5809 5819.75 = -0.2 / 9.66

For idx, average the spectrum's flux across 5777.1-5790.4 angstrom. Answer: 8.96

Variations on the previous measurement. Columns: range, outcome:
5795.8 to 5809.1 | 9.47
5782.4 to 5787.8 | 9.28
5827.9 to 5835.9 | 9.48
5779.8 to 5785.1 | 9.02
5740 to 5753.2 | 9.73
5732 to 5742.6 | 9.65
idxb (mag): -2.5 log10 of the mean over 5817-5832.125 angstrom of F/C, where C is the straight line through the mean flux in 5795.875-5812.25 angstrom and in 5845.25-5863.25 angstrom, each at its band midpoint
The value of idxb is 0.01 mag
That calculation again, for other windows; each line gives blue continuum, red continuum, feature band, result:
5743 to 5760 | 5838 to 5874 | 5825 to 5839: 0.00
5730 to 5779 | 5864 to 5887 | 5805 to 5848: -0.04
